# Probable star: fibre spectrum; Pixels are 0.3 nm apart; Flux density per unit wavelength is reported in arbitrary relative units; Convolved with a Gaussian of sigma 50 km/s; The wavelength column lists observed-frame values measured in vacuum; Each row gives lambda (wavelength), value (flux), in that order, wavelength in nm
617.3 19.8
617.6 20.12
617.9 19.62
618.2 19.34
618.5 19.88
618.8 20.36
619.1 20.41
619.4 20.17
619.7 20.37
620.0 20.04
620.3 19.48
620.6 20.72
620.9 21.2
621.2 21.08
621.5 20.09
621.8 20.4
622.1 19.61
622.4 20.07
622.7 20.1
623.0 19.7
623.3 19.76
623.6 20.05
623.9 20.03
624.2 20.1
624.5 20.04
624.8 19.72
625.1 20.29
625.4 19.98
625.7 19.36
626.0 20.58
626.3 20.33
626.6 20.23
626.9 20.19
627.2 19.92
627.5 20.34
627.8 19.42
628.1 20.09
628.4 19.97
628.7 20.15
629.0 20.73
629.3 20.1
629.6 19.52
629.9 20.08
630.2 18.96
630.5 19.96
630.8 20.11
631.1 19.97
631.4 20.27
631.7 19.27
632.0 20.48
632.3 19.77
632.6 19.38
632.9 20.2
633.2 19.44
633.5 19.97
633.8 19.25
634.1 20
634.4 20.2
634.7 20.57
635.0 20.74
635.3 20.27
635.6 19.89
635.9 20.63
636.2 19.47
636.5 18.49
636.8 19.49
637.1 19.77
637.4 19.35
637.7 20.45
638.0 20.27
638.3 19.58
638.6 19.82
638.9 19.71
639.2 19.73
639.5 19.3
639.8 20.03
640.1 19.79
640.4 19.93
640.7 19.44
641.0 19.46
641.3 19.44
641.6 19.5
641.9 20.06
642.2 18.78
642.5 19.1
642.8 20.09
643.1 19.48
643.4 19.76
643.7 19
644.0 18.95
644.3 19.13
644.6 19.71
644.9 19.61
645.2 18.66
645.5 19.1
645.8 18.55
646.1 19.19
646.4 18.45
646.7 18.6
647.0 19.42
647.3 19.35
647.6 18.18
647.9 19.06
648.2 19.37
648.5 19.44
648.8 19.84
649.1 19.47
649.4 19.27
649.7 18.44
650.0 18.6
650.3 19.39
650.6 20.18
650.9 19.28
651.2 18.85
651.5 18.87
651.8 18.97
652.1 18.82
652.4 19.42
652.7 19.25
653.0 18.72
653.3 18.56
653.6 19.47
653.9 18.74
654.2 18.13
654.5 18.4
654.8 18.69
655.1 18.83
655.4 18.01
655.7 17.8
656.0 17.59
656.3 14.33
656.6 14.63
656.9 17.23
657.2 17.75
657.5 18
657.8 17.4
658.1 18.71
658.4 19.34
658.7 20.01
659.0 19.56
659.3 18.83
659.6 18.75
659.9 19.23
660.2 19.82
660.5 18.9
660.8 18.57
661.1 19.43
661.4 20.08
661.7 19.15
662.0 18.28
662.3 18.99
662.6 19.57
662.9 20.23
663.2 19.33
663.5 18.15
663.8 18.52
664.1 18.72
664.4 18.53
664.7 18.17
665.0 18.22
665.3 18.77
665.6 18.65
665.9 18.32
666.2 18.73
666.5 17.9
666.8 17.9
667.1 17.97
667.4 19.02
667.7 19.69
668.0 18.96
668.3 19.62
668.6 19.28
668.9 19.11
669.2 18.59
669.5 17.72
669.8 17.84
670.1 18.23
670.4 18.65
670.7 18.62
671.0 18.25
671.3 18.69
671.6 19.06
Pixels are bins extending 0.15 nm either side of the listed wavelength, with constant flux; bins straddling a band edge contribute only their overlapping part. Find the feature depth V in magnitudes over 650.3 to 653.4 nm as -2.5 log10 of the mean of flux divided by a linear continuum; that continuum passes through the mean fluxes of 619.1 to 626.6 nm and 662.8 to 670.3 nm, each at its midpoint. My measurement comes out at 0.002 mag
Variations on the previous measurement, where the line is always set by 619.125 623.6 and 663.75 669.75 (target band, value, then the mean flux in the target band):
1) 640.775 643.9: 0.00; 19.5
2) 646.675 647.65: 0.02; 19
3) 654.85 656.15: 0.05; 18.1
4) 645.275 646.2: 0.02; 18.9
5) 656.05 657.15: 0.20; 15.8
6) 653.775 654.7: 0.04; 18.4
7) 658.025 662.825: -0.02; 19.2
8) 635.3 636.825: 0.00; 19.7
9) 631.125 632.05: -0.01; 20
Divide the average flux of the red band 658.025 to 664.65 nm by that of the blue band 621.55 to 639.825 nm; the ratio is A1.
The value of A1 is 0.96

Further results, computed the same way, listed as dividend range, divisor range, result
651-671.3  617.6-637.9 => 0.93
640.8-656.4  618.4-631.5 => 0.94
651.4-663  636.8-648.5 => 0.96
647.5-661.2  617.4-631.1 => 0.93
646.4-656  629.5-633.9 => 0.96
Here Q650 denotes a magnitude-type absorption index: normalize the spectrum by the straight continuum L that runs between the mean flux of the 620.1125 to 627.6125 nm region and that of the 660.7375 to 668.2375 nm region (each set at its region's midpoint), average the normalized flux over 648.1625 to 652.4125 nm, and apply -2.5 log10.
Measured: 0.00 mag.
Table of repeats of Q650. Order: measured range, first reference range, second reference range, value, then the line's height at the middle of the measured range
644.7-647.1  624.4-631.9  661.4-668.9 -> 0.027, 19.4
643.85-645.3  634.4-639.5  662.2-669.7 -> 0.020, 19.6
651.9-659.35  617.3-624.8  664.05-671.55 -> 0.042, 19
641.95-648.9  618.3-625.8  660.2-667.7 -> 0.012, 19.4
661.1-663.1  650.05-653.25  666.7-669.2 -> -0.021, 19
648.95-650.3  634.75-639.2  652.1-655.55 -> 0.002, 19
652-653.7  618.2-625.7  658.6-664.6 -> 0.017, 19.3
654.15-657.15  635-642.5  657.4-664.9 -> 0.107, 19.2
